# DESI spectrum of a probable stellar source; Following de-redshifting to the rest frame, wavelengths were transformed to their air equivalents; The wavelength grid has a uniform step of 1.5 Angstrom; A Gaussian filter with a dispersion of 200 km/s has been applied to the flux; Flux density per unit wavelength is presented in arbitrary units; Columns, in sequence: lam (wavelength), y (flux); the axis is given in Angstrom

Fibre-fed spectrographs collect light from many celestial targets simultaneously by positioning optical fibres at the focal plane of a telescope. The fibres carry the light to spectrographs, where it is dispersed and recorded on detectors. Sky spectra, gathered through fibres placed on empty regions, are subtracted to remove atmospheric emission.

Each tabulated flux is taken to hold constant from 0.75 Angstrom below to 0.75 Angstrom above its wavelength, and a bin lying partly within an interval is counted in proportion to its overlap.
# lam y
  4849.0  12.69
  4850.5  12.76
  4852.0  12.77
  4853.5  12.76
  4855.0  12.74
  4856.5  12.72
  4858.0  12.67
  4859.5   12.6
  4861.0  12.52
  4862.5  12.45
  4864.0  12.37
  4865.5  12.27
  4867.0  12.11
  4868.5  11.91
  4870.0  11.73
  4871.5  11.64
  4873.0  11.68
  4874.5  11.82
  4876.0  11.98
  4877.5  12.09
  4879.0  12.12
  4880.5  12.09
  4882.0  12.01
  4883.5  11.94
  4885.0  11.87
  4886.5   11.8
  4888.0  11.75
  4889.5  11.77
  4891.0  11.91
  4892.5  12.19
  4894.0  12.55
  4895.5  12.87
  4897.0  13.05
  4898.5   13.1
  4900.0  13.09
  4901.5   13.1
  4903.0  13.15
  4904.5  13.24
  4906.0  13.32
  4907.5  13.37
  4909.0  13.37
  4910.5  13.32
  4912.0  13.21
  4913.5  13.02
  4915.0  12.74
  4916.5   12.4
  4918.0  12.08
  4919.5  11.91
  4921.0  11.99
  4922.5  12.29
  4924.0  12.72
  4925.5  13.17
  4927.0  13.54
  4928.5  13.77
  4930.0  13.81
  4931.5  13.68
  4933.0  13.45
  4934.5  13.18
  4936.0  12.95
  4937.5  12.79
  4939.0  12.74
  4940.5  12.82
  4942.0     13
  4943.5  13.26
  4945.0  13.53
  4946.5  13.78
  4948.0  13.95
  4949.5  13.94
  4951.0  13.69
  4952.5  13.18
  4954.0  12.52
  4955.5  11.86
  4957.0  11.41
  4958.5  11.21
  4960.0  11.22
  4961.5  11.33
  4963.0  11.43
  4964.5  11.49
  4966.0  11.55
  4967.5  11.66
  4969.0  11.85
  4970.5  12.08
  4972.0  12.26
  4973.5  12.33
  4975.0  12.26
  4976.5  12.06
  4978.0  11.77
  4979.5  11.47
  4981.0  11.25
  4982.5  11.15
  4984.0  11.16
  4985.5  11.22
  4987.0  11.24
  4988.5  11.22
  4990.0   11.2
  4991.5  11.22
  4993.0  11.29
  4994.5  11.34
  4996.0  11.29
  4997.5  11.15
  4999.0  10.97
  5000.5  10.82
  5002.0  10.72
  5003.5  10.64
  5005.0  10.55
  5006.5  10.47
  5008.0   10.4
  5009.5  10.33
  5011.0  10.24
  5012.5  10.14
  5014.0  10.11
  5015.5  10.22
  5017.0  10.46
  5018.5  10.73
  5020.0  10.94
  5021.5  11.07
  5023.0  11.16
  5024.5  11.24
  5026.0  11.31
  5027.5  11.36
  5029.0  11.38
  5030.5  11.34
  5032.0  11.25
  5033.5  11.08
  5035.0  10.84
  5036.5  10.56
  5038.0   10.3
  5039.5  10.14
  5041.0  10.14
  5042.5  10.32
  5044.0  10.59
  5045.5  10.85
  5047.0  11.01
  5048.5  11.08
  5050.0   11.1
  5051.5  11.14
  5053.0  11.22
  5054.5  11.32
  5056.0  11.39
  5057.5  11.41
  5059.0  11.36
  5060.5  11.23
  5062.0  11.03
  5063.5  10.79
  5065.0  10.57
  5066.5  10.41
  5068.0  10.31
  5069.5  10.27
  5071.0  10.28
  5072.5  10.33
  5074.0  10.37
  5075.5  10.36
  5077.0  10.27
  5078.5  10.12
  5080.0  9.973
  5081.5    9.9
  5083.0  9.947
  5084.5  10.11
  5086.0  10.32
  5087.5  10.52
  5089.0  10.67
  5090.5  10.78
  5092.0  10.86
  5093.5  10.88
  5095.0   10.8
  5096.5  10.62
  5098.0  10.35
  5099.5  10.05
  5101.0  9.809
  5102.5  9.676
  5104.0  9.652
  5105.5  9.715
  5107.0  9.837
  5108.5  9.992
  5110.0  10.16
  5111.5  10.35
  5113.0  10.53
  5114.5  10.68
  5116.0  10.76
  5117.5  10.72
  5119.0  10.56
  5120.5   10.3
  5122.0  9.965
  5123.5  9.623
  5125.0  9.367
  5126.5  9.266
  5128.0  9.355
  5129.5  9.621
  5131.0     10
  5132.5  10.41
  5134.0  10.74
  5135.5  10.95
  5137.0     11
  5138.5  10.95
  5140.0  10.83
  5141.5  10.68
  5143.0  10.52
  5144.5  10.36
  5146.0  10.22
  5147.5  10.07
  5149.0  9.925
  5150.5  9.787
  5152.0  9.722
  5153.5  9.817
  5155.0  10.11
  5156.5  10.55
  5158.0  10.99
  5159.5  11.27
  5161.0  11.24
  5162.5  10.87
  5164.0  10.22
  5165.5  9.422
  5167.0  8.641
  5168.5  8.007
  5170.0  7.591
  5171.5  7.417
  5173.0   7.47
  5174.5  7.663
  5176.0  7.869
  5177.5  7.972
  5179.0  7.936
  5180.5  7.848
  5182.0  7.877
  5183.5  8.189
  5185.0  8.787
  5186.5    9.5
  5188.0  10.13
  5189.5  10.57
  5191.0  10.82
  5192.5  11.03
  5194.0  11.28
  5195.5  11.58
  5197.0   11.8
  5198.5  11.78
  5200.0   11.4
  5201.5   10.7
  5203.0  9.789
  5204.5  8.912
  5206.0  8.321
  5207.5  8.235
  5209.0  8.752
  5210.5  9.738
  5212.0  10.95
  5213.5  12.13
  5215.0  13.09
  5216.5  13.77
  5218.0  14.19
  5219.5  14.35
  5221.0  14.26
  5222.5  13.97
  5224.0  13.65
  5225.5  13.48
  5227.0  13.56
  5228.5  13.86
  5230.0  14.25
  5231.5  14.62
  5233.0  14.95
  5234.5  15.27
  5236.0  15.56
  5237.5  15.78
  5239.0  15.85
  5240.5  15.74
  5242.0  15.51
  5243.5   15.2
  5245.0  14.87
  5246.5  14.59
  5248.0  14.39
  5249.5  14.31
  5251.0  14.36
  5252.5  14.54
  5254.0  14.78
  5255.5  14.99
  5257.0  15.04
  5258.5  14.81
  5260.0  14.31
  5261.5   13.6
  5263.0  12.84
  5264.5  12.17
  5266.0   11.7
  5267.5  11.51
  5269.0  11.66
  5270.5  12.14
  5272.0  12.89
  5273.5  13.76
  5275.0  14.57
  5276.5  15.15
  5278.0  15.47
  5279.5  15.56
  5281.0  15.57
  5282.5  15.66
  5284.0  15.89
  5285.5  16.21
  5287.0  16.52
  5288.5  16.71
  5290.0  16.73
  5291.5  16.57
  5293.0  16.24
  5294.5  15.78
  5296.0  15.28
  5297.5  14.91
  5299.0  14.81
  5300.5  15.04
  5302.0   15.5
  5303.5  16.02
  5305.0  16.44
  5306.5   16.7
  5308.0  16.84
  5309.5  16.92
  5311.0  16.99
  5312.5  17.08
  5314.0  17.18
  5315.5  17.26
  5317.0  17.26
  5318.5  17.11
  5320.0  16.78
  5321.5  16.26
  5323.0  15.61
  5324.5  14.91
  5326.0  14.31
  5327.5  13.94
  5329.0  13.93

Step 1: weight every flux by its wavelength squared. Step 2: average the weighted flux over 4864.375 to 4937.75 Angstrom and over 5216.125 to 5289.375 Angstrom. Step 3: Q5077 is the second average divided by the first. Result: 1.32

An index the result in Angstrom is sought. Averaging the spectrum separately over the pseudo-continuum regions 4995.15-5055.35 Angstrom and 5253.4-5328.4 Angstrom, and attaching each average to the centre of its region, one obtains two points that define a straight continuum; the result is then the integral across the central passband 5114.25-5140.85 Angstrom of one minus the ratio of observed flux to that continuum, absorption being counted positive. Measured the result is 4.75 Angstrom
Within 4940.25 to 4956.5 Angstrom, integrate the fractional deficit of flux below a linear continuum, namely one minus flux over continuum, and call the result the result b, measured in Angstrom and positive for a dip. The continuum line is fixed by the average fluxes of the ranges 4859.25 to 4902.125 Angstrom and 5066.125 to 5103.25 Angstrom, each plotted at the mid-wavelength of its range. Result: -2.3 Angstrom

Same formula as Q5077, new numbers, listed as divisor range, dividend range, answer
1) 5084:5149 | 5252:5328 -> 1.58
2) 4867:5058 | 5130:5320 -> 1.19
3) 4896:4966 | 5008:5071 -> 0.88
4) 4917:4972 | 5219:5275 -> 1.26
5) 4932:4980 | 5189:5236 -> 1.08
